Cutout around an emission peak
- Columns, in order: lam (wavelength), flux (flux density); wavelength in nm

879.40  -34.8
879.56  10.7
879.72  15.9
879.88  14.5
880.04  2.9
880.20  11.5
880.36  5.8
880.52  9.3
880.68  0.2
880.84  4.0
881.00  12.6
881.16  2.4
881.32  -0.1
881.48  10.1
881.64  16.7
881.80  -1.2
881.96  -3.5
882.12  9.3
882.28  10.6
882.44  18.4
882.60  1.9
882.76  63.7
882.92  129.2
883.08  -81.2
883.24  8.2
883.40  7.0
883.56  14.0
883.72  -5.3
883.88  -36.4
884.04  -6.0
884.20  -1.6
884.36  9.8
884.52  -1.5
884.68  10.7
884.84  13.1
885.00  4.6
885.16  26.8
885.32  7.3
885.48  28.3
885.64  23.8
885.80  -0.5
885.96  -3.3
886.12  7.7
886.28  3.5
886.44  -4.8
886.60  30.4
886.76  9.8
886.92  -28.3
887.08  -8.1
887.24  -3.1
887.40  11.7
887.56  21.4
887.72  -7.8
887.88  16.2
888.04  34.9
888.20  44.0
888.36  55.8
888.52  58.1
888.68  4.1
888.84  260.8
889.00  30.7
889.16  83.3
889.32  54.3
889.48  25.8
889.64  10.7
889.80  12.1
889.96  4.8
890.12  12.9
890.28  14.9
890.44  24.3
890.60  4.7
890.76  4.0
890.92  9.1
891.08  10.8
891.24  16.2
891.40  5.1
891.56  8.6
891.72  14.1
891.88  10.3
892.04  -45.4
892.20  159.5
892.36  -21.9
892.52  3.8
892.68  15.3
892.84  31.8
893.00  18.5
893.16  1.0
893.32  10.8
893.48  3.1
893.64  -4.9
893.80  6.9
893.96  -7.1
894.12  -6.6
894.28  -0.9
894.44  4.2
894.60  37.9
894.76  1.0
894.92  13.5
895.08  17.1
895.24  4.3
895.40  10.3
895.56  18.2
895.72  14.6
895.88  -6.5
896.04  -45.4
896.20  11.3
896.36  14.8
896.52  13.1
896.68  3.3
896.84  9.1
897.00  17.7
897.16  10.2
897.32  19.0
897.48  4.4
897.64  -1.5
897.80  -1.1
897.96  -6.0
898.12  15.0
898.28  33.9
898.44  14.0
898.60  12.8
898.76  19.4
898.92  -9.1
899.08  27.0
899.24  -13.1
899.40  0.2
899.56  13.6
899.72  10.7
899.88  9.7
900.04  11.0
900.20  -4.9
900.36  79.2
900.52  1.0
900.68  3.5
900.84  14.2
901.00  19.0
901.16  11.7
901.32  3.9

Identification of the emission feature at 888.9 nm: [O II] 3727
